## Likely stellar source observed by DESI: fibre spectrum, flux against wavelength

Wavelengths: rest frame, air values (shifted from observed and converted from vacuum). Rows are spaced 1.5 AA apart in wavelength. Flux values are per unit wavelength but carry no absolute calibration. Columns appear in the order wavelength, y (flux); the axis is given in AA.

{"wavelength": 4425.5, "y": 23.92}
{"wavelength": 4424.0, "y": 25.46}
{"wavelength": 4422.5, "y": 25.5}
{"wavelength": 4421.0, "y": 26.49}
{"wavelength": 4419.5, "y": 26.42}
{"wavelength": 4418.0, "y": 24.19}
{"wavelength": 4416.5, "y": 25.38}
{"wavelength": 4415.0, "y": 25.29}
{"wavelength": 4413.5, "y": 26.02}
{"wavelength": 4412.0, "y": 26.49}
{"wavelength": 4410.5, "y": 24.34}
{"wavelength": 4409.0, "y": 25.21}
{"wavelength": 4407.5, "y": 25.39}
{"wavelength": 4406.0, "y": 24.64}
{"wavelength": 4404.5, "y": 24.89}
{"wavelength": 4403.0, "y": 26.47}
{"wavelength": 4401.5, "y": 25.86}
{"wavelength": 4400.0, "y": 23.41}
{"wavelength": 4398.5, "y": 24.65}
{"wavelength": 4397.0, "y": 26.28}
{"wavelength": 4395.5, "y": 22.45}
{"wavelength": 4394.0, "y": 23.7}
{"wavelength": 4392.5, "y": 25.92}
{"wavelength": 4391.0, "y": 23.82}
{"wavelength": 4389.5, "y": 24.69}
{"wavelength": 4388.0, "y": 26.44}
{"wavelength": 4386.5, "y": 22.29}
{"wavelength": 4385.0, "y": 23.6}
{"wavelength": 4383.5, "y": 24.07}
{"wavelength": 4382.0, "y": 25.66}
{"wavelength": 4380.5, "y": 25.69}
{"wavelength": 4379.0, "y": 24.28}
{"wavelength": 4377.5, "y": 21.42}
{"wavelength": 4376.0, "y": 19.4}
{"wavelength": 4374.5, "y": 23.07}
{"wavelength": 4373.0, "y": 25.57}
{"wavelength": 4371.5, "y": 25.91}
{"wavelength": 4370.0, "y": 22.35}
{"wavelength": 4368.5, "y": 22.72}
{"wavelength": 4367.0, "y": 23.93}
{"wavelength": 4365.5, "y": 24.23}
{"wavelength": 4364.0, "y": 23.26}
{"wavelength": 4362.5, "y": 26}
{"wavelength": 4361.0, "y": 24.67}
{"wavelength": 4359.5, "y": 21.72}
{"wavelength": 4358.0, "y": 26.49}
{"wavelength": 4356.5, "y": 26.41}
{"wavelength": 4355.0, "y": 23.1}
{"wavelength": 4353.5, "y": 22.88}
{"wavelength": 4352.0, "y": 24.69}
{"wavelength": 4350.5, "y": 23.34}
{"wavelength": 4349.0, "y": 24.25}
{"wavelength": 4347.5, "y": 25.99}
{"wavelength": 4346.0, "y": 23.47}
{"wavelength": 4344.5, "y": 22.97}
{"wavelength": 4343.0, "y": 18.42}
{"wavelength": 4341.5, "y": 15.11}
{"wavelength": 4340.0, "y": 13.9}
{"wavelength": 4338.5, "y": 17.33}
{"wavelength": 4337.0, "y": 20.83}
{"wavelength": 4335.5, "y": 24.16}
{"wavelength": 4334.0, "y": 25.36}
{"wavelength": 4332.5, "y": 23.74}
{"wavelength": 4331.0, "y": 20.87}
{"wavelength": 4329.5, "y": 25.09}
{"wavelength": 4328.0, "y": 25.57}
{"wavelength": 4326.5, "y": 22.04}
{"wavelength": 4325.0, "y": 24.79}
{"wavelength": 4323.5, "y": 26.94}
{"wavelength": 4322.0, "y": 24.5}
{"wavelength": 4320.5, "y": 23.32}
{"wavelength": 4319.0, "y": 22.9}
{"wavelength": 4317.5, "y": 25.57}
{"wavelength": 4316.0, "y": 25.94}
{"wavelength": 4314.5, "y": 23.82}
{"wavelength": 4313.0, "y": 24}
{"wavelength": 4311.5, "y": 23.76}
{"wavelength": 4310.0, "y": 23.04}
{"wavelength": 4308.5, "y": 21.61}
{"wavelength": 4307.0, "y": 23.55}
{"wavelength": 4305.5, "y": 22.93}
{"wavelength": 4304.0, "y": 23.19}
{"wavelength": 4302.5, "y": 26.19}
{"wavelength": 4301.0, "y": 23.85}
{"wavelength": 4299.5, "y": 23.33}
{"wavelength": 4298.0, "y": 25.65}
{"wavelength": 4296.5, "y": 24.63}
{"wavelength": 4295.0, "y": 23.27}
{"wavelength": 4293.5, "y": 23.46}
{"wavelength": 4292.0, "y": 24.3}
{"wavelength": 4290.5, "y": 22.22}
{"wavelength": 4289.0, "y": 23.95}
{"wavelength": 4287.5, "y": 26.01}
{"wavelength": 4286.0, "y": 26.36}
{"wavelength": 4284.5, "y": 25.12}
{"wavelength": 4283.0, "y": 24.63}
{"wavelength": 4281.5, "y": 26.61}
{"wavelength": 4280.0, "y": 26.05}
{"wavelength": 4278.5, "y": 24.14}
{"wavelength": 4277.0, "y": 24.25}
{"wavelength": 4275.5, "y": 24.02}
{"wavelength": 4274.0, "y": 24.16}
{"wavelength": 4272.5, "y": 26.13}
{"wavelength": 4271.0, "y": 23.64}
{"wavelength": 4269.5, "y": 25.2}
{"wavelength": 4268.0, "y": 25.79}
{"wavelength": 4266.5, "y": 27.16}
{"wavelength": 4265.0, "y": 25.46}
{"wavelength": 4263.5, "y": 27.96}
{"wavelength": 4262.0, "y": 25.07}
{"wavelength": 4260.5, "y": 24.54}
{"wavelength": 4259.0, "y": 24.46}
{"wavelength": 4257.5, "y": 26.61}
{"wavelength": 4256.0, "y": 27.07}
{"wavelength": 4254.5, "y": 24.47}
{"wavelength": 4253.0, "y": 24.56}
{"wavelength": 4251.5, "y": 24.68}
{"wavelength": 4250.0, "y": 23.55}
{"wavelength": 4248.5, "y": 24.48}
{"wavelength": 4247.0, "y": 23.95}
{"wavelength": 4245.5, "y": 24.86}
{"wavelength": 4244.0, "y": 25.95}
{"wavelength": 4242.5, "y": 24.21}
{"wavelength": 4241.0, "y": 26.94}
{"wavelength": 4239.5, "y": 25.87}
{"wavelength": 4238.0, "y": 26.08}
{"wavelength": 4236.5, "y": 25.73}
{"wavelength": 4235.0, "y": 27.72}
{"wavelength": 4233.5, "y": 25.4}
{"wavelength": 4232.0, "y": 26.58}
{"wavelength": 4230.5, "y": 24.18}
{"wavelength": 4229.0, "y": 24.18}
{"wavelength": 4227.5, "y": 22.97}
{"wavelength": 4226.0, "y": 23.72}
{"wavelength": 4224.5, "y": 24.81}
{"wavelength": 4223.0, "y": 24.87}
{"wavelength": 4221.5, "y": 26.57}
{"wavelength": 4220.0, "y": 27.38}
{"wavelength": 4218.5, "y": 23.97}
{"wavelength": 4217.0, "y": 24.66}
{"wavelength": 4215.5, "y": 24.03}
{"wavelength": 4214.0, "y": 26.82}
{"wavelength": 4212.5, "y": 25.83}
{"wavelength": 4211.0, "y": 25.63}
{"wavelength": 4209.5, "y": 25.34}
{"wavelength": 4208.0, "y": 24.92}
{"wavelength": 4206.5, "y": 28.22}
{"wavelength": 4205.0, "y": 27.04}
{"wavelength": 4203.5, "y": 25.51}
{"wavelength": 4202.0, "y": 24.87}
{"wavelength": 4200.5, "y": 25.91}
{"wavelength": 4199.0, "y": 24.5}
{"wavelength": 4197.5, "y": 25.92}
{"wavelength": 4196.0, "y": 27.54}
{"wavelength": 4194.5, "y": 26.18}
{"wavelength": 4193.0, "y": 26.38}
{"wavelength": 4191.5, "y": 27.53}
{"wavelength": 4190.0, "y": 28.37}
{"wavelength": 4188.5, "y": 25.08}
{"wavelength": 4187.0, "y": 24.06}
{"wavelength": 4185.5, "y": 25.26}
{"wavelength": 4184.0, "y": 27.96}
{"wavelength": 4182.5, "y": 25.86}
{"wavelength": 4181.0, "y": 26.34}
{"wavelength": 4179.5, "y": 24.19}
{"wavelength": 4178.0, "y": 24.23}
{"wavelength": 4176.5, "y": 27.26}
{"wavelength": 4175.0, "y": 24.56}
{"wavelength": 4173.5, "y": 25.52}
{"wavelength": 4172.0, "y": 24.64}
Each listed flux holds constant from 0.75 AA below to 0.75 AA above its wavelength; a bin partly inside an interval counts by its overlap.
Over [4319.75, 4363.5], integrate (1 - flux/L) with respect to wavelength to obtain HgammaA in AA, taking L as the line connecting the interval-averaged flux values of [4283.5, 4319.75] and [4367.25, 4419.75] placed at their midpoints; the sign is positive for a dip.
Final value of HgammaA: 2.2 AA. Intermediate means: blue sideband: 24.1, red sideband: 24.5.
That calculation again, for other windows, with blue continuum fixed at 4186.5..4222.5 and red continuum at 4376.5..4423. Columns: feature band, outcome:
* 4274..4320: 2.1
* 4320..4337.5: 0.9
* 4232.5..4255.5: 0.4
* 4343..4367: 1.0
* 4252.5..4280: 0.3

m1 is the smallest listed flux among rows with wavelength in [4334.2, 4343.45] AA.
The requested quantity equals 13.9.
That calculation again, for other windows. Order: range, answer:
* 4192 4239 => 22.97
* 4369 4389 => 19.4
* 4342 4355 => 18.42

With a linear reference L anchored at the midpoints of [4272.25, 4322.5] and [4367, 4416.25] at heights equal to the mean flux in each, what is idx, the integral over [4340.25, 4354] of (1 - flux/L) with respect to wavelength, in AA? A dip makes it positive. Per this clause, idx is 1.3 AA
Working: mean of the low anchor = 24.3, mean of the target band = 22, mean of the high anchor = 24.4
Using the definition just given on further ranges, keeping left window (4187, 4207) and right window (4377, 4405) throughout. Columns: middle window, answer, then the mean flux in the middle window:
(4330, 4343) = 2.5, 20.2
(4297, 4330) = 1.4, 24.2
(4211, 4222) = 0.2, 25.6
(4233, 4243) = -0.1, 26.1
